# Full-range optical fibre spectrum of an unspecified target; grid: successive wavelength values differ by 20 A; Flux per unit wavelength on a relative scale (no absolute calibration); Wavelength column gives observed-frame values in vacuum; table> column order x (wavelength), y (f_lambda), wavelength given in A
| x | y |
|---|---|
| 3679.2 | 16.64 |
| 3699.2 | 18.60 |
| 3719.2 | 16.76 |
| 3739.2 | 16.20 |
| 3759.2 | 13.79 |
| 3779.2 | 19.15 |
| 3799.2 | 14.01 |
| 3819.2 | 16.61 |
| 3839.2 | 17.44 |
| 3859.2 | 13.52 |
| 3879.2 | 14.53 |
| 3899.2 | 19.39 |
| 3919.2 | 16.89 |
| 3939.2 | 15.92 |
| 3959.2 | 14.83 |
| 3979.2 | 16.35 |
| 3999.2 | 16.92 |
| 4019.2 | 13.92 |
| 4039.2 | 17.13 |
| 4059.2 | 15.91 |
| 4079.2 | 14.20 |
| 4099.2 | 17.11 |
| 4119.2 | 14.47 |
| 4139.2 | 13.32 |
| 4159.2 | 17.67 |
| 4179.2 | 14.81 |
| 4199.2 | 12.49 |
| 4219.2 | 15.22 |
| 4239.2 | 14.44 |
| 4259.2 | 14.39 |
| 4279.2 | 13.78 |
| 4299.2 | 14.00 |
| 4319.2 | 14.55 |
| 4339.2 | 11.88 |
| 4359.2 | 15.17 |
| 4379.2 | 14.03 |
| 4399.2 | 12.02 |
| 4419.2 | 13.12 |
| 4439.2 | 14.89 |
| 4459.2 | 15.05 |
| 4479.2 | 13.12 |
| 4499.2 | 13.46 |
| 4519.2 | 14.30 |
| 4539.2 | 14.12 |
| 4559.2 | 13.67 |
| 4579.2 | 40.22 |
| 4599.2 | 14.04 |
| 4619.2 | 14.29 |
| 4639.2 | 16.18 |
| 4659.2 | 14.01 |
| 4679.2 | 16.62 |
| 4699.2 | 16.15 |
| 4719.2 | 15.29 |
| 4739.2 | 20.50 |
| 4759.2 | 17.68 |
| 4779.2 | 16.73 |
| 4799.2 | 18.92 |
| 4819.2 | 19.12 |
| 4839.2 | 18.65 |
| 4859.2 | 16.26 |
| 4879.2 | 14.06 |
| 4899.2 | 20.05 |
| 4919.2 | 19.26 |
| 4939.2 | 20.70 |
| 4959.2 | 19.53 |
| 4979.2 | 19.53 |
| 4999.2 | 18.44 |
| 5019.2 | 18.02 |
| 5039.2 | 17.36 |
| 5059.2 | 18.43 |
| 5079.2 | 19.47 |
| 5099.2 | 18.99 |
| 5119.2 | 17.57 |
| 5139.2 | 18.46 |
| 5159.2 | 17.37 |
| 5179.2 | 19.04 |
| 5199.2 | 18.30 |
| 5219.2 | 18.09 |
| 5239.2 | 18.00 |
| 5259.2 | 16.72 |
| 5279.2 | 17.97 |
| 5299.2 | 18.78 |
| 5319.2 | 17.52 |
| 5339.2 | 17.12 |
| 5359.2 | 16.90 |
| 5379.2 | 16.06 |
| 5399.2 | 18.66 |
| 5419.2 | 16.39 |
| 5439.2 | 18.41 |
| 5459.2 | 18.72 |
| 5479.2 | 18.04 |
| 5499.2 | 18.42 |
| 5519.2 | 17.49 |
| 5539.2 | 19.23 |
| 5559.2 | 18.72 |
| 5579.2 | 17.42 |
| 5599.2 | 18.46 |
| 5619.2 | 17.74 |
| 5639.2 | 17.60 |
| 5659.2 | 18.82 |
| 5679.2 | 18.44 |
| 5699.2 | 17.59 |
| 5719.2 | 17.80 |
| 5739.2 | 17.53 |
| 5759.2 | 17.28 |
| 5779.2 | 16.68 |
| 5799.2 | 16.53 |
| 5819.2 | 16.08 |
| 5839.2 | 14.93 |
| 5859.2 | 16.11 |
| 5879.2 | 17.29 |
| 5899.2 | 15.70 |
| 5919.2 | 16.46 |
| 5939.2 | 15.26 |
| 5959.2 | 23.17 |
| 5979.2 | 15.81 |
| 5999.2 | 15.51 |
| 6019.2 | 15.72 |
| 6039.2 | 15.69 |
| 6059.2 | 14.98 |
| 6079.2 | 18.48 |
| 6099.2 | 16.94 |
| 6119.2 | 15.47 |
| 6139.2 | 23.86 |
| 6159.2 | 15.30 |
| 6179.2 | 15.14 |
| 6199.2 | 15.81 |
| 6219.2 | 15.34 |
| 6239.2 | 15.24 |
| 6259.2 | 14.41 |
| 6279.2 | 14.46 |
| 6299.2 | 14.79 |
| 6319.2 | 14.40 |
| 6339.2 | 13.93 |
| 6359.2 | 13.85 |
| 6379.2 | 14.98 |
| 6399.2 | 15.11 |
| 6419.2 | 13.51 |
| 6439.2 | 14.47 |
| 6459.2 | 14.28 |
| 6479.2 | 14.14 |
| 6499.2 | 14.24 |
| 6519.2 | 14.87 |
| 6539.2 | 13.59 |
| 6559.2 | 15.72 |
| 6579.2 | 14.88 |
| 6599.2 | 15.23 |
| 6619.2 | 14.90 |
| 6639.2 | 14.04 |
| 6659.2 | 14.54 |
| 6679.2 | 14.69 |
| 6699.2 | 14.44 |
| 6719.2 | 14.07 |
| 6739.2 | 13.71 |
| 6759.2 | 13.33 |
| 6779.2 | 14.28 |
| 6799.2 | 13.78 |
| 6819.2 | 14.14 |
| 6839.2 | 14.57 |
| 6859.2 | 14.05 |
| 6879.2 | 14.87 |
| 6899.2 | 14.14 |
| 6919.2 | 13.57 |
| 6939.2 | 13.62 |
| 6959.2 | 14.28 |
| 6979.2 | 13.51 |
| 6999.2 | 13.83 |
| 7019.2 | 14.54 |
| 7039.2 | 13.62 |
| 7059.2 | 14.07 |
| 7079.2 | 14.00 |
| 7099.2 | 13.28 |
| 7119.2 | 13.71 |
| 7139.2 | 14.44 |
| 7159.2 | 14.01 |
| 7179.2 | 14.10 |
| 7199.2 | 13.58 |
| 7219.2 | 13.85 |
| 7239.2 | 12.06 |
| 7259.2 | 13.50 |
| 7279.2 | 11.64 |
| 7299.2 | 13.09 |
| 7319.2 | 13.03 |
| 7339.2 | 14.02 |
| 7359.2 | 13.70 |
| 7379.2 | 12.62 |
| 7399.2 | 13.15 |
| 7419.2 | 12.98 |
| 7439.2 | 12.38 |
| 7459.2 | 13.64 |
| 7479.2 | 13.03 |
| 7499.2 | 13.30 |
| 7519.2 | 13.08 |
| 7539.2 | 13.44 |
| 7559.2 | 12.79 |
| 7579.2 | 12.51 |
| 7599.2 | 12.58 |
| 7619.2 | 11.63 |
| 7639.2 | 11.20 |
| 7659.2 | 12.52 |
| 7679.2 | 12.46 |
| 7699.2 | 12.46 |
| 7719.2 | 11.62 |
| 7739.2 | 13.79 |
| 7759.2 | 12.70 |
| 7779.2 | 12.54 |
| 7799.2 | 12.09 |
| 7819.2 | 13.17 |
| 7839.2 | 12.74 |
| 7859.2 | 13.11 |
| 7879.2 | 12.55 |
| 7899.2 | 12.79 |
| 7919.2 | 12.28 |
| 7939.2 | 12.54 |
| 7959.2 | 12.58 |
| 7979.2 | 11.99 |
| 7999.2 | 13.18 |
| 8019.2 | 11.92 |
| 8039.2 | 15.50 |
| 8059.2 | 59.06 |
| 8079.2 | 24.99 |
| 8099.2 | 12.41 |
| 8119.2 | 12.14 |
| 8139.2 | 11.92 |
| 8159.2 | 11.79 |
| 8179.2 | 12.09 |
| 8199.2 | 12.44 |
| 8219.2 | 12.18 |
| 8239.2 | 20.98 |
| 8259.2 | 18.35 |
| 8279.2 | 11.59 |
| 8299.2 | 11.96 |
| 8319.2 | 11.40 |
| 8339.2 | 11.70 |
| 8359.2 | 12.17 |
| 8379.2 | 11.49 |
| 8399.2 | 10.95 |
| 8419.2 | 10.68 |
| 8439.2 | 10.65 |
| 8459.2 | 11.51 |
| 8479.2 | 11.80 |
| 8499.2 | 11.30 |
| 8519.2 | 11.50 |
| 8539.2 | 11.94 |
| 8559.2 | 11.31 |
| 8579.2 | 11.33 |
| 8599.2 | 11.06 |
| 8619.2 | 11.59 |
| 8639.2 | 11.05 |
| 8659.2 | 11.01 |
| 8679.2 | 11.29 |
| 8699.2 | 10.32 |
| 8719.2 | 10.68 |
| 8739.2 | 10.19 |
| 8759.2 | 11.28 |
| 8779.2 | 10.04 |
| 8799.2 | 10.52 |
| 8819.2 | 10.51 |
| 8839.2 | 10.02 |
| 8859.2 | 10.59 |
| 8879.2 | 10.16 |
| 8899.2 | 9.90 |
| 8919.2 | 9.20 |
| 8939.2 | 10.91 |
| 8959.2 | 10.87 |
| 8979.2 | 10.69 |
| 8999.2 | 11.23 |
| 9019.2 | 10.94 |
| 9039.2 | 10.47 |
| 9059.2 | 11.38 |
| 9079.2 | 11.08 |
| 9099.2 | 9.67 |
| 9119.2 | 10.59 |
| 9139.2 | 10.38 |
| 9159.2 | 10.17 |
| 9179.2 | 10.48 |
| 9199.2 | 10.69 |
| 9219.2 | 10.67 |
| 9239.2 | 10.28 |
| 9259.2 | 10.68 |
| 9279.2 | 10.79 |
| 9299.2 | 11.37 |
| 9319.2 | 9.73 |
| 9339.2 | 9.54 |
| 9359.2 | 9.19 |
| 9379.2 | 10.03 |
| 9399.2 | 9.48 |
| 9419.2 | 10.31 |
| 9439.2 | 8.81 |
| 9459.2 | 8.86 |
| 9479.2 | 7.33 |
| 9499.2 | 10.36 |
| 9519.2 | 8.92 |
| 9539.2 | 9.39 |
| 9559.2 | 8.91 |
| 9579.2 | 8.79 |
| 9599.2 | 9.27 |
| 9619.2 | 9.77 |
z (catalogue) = 0.227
